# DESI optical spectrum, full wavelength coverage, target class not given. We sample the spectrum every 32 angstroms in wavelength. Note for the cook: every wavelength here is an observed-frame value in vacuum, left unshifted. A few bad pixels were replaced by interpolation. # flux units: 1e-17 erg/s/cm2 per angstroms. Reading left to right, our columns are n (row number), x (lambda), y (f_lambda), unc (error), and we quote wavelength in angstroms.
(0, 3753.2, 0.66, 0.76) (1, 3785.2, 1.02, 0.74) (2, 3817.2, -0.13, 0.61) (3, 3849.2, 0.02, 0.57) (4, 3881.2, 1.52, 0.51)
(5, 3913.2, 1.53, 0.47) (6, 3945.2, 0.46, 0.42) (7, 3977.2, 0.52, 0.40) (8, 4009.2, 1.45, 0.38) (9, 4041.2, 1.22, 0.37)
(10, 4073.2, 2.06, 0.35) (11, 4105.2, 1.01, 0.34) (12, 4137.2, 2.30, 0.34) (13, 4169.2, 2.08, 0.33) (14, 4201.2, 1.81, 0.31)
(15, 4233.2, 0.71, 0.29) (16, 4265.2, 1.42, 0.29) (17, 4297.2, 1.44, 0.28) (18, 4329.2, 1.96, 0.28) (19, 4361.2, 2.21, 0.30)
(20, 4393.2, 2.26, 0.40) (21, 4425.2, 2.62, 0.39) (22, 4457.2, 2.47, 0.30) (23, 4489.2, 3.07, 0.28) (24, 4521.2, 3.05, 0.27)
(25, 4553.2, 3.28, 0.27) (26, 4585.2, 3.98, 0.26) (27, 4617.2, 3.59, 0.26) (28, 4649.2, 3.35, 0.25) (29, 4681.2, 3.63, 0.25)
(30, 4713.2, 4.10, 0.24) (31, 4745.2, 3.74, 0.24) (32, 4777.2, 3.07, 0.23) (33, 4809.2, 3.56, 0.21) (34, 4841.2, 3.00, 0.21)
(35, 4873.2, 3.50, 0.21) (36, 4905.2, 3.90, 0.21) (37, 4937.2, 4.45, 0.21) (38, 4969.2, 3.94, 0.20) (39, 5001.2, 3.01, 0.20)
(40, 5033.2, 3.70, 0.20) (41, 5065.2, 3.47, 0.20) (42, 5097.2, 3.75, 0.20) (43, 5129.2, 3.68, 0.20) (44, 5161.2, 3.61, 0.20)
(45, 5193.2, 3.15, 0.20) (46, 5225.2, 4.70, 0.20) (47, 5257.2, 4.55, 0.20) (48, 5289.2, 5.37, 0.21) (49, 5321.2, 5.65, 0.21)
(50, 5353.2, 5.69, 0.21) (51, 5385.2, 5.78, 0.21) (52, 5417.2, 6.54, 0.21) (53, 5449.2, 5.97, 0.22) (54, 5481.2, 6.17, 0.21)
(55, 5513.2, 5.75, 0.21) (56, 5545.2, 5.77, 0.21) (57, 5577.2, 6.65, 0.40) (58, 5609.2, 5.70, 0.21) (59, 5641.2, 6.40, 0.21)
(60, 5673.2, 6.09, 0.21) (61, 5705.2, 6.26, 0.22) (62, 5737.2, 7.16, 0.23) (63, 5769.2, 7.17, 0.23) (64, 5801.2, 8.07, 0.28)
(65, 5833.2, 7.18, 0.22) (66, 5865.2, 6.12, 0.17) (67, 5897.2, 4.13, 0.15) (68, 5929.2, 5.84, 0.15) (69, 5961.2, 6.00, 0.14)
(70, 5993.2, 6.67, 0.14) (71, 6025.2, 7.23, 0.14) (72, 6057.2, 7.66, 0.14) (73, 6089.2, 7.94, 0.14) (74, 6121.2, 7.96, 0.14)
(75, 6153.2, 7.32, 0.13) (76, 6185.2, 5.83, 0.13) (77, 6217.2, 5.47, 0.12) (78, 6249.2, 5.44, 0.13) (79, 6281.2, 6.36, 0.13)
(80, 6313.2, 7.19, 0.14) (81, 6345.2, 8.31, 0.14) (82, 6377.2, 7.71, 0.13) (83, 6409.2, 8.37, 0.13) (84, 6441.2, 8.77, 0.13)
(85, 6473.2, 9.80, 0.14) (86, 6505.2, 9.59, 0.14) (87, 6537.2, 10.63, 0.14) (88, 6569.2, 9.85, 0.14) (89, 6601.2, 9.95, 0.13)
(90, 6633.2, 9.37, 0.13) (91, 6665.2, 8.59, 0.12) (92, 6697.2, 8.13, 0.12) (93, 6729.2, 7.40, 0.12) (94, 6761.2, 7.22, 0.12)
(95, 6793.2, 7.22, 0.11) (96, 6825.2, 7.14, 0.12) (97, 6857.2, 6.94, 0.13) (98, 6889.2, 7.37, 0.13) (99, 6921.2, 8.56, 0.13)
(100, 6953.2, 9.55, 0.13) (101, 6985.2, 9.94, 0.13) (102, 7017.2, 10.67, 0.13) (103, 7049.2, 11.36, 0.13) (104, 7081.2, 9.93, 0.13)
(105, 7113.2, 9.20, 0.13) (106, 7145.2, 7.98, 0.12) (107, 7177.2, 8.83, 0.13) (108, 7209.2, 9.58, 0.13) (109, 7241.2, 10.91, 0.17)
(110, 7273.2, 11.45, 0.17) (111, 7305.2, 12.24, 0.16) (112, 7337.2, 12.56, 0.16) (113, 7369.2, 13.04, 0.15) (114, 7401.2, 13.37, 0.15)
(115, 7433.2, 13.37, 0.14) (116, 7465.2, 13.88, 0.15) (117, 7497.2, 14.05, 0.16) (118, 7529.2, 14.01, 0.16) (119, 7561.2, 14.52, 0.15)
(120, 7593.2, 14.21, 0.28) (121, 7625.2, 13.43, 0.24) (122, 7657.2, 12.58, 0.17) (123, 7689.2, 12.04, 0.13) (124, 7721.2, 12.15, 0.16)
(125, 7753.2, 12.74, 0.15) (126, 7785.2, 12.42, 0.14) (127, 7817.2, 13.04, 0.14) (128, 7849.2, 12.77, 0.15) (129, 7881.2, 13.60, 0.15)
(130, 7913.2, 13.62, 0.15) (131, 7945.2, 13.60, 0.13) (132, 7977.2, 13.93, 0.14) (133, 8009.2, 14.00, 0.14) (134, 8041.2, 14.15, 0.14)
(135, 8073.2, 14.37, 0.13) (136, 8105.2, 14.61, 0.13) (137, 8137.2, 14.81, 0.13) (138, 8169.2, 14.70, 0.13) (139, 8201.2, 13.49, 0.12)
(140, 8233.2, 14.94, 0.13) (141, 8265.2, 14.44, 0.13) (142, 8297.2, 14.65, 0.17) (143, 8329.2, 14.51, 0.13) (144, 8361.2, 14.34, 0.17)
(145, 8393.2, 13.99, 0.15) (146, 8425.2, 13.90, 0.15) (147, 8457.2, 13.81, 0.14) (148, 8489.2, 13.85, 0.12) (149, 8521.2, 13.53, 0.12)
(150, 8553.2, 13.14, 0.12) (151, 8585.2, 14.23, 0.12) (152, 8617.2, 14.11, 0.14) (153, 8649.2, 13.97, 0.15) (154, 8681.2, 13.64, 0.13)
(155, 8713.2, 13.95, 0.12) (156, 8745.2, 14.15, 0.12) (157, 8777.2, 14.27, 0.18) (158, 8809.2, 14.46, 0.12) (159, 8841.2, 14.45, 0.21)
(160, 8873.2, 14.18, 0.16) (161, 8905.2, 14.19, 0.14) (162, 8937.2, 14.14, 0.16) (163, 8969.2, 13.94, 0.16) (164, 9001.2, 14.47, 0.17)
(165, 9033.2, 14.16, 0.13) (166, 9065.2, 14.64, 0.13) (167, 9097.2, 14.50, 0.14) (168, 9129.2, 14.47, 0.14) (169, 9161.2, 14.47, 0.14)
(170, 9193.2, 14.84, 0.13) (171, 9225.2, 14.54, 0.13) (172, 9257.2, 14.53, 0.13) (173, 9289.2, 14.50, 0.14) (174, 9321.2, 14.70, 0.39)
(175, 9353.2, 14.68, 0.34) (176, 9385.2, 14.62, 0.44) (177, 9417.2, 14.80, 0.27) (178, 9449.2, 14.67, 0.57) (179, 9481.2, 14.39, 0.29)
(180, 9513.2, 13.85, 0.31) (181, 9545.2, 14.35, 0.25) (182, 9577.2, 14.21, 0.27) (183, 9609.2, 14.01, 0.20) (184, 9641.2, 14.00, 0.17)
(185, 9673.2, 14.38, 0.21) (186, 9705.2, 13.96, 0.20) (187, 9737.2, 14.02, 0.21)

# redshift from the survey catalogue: 0.000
